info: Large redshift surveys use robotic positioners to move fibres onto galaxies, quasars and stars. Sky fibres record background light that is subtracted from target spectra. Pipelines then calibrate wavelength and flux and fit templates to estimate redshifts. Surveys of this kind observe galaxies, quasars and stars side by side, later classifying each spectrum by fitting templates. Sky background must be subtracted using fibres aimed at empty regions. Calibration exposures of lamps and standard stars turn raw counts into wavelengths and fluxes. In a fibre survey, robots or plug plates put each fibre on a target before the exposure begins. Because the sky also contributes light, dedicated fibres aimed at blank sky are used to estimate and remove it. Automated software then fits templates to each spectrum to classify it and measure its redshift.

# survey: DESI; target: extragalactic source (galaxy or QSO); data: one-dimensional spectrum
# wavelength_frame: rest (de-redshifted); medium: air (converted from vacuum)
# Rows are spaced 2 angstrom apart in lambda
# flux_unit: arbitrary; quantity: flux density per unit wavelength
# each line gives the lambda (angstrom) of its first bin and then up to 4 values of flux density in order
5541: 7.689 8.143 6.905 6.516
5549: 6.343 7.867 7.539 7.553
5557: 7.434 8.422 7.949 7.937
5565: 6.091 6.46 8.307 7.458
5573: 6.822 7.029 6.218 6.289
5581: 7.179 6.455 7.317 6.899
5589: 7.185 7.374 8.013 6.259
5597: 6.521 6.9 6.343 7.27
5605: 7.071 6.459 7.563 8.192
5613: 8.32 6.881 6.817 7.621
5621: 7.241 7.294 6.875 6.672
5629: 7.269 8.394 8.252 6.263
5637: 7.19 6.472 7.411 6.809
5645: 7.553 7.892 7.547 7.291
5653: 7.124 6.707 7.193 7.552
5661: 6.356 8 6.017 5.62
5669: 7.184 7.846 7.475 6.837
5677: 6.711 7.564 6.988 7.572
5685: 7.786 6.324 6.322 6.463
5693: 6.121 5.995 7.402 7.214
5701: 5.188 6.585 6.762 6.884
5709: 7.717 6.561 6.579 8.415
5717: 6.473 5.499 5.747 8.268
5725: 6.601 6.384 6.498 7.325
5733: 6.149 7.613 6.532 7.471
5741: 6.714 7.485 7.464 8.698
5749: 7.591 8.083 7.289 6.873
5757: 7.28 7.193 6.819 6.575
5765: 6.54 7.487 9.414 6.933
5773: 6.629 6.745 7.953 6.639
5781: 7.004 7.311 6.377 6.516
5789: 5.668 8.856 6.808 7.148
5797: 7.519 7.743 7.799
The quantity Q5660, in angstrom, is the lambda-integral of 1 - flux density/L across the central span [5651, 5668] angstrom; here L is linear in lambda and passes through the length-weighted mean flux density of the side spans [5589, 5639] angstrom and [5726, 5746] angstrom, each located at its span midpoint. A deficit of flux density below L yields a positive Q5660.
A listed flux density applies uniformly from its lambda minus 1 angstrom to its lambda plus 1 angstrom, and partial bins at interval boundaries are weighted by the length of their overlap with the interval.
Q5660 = 0.6 angstrom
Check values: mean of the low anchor 7.2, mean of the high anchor 6.96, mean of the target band 6.85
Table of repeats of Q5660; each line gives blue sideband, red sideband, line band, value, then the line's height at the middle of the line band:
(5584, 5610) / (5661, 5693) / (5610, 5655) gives -2.2 angstrom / 6.98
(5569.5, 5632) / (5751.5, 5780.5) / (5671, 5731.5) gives 2.8 angstrom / 7.15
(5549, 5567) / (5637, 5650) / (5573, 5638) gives 2.2 angstrom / 7.36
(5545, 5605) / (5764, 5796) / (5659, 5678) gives 0.5 angstrom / 7.11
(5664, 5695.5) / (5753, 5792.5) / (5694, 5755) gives -0.2 angstrom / 6.95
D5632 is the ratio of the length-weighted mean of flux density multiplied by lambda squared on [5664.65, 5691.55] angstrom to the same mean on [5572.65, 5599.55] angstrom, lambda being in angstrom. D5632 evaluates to 1.04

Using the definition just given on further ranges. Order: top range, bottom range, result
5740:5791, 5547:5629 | 1.07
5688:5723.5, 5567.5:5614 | 0.98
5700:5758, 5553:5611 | 1.03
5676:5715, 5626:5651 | 0.95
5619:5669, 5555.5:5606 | 1.03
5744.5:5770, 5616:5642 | 1.09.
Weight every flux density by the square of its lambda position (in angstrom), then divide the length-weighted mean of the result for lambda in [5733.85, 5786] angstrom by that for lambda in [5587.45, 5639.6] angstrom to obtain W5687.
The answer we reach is 1.06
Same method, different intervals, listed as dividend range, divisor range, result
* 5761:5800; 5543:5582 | 1.07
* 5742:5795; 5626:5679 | 1.05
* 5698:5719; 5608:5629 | 0.95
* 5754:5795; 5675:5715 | 1.07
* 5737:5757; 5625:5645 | 1.08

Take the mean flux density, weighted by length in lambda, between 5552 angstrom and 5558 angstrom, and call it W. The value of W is 7.51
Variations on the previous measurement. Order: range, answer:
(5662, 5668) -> 6.55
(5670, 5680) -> 7.29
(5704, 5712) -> 6.98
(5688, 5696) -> 6.23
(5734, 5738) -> 7.07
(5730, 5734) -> 6.74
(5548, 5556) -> 7.33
